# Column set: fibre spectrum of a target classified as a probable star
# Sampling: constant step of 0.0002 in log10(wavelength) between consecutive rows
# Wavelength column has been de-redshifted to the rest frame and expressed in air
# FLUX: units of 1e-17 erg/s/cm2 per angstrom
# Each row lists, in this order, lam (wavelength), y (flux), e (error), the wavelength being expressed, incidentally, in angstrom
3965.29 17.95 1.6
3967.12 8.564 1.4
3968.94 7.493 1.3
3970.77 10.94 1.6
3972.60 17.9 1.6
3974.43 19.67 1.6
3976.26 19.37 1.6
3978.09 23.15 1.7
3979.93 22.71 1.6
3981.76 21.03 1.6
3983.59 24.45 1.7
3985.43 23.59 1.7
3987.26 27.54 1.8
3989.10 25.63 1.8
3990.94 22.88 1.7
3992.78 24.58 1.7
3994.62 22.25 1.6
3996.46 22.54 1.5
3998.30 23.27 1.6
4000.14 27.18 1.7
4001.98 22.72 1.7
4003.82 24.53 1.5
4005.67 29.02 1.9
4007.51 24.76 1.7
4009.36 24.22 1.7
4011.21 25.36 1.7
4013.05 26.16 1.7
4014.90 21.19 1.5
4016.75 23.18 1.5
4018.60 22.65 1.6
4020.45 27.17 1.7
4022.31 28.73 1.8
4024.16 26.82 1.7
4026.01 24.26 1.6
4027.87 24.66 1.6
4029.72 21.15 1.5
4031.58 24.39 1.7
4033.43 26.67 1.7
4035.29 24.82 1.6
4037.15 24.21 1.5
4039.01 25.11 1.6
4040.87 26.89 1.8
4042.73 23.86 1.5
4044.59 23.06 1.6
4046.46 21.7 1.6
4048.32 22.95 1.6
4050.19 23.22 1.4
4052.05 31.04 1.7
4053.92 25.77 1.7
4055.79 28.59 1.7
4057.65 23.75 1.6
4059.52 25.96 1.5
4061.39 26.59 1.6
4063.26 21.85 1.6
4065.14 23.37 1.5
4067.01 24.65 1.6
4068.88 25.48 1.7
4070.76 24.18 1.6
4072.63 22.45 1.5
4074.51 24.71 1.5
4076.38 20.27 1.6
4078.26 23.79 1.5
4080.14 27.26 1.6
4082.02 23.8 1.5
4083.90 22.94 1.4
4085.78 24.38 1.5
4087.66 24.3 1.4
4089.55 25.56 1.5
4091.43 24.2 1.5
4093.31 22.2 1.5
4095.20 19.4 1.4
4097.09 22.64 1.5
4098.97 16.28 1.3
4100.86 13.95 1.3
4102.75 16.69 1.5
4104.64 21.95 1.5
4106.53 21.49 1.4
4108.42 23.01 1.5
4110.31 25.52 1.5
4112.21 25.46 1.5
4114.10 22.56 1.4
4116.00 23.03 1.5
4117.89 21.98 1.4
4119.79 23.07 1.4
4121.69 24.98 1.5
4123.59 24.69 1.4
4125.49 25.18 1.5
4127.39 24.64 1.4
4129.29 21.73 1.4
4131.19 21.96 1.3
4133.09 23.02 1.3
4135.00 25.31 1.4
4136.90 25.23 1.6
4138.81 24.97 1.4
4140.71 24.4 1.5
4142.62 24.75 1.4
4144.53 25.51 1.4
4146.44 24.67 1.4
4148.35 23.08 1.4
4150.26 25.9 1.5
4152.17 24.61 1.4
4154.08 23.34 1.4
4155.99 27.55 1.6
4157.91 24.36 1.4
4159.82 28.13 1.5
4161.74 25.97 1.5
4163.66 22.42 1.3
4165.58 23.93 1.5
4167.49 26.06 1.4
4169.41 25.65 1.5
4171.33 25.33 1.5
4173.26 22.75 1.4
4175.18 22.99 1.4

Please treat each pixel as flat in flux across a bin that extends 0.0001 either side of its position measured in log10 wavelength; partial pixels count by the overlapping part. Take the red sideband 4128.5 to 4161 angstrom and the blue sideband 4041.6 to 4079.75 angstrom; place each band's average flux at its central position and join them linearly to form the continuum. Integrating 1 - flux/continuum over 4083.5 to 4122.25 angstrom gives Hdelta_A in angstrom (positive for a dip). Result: 3.8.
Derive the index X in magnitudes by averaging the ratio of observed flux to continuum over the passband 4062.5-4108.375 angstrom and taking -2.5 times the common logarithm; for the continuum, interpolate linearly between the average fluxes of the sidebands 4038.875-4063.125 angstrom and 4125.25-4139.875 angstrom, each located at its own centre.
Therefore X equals 0.104 mag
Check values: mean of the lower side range 25.2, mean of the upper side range 24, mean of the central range 22.4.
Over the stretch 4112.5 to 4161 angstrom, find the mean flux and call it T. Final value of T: 24.4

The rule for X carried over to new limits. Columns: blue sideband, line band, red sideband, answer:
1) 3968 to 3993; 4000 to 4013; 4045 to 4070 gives -0.15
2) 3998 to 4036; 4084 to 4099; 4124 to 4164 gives 0.09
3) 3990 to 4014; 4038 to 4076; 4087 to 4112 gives -0.09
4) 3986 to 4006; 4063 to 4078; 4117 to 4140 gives 0.03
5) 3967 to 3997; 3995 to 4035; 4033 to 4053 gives -0.09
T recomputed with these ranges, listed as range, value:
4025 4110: 23.6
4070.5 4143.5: 23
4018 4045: 25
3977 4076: 24.5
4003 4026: 25.3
